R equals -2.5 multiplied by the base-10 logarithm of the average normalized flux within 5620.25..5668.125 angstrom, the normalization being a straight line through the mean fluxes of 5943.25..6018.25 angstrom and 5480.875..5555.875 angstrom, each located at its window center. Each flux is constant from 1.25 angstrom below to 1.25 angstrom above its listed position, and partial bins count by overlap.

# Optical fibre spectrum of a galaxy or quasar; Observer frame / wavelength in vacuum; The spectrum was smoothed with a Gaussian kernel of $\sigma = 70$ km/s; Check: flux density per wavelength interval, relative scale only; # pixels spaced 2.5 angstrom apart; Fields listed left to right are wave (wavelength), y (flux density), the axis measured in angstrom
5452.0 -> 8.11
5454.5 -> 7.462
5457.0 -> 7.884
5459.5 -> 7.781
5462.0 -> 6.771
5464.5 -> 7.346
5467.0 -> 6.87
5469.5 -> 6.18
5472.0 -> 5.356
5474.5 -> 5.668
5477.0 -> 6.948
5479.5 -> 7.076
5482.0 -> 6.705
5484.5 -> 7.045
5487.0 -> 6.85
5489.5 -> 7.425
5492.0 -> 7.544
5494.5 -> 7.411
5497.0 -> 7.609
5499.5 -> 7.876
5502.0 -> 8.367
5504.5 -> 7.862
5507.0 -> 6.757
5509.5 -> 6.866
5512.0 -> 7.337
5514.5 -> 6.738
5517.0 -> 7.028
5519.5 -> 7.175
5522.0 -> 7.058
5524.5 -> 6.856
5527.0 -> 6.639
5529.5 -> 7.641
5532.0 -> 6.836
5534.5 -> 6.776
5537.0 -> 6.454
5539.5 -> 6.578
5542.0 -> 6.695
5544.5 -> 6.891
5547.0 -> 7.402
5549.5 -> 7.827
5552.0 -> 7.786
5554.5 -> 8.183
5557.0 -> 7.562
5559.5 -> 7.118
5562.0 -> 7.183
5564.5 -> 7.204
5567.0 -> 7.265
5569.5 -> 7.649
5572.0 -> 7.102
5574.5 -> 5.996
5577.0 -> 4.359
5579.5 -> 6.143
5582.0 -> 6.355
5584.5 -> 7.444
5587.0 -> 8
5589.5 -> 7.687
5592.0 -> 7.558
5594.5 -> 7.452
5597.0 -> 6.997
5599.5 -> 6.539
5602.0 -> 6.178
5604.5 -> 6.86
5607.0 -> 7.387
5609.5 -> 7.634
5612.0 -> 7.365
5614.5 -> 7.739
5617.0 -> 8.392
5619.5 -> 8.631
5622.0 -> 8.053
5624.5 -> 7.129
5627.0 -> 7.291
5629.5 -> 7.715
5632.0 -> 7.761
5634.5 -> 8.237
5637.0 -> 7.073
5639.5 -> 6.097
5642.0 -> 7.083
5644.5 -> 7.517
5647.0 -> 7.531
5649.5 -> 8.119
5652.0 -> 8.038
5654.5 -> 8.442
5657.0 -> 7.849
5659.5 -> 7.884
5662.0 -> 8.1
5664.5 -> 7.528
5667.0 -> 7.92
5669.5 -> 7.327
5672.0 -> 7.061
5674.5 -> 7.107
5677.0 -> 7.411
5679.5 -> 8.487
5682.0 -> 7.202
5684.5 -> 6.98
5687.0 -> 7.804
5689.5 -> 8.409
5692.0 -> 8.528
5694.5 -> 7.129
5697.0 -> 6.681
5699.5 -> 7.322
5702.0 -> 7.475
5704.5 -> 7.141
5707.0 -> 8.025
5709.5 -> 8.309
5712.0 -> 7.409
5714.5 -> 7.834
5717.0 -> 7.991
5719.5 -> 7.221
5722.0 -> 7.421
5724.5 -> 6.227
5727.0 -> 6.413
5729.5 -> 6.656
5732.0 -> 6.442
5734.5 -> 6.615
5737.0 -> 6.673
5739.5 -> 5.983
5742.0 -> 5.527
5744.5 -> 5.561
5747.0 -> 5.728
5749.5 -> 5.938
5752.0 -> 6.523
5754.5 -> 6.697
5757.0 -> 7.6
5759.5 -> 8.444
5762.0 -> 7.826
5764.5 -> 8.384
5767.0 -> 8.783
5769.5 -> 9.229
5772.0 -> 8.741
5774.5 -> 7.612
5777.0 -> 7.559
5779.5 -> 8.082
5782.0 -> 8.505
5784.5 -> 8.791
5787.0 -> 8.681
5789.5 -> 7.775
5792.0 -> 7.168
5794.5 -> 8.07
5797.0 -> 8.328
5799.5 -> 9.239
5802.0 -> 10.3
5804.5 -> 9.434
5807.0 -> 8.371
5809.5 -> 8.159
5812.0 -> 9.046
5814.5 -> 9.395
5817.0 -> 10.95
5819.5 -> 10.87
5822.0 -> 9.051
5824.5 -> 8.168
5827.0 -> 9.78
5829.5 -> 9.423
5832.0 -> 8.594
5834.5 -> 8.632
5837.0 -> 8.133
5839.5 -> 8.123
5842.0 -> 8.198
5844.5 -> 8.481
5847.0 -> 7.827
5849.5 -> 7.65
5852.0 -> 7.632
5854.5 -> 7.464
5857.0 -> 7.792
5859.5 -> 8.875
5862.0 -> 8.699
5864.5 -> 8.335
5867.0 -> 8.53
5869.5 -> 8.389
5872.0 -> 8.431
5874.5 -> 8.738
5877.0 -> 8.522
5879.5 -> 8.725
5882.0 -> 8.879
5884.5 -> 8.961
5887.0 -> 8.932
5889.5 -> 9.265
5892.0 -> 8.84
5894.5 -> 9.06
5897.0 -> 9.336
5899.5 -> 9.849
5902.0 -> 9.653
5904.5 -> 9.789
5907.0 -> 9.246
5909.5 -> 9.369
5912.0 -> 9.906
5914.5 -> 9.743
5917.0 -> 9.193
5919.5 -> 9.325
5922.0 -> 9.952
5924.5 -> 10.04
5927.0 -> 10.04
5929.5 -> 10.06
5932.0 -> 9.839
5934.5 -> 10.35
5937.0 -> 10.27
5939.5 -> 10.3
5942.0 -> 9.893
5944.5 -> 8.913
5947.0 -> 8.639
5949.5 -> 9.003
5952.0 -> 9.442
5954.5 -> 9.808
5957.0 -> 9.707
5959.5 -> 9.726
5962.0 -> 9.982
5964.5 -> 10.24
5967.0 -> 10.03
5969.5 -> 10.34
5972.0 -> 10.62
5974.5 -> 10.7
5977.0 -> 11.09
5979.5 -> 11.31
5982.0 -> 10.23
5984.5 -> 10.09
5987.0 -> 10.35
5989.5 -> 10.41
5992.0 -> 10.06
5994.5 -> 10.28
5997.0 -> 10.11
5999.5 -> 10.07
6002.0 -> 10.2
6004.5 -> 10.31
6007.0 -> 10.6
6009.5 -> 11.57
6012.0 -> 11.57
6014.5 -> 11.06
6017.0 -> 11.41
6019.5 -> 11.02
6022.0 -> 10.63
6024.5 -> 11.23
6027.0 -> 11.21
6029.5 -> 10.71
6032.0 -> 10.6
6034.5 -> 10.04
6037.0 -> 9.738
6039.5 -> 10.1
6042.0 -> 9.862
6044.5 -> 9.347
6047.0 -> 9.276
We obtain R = 0.053 mag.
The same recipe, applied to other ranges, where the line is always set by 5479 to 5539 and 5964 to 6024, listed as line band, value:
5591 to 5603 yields 0.12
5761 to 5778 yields 0.09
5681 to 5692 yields 0.10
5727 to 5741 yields 0.33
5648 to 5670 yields 0.04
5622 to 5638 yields 0.06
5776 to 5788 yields 0.10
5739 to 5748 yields 0.48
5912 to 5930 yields 0.04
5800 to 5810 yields 0.01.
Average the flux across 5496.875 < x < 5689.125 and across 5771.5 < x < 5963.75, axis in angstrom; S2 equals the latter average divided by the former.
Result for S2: 1.2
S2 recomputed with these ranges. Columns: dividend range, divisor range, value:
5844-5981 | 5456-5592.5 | 1.32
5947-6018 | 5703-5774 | 1.44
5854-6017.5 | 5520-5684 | 1.33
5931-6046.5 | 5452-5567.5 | 1.44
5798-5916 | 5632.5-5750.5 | 1.23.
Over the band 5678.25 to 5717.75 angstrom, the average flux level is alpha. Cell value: 7.67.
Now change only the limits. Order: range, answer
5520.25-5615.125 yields 7.06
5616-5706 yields 7.62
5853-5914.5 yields 8.91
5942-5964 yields 9.46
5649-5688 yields 7.7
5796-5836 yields 9.23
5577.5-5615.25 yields 7.09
